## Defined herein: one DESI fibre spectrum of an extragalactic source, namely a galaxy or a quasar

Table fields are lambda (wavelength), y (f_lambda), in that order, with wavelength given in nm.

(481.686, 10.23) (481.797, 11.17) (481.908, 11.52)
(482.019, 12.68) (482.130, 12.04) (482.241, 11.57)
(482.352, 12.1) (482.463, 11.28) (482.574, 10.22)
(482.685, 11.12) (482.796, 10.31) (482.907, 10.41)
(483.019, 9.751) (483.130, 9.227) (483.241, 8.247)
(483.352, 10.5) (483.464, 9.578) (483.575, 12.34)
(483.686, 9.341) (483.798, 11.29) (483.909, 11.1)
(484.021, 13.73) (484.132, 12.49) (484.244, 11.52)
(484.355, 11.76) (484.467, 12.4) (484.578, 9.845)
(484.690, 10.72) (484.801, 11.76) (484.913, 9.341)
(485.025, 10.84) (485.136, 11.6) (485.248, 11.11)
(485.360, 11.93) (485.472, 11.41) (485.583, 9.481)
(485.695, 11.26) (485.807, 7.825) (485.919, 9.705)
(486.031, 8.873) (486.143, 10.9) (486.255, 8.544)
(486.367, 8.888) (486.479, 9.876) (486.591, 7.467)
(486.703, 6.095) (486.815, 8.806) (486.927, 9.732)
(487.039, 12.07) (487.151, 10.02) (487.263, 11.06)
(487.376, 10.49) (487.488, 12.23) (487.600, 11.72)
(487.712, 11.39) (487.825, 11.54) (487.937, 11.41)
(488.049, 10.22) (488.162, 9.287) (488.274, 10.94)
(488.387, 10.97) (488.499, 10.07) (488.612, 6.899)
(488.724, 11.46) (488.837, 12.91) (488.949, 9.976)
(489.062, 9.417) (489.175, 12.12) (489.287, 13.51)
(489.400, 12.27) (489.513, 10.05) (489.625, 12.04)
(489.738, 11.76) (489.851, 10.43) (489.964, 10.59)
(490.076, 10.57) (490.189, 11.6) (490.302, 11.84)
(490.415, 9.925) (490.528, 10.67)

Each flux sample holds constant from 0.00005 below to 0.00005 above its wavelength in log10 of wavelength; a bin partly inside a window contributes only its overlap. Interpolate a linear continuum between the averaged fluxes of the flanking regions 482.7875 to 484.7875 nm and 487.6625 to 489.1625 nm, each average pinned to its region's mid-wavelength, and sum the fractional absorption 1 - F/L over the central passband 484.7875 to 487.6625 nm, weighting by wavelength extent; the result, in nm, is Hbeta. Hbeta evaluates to 0.16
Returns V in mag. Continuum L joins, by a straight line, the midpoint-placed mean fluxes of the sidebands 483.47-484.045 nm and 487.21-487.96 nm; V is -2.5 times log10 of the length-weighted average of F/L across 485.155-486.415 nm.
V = 0.13 mag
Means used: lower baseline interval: 11.3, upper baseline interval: 11.4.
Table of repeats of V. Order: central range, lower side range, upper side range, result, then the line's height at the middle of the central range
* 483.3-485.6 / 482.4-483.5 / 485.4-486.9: -0.157 mag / 9.67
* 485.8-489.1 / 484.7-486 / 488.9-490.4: 0.084 mag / 10.9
